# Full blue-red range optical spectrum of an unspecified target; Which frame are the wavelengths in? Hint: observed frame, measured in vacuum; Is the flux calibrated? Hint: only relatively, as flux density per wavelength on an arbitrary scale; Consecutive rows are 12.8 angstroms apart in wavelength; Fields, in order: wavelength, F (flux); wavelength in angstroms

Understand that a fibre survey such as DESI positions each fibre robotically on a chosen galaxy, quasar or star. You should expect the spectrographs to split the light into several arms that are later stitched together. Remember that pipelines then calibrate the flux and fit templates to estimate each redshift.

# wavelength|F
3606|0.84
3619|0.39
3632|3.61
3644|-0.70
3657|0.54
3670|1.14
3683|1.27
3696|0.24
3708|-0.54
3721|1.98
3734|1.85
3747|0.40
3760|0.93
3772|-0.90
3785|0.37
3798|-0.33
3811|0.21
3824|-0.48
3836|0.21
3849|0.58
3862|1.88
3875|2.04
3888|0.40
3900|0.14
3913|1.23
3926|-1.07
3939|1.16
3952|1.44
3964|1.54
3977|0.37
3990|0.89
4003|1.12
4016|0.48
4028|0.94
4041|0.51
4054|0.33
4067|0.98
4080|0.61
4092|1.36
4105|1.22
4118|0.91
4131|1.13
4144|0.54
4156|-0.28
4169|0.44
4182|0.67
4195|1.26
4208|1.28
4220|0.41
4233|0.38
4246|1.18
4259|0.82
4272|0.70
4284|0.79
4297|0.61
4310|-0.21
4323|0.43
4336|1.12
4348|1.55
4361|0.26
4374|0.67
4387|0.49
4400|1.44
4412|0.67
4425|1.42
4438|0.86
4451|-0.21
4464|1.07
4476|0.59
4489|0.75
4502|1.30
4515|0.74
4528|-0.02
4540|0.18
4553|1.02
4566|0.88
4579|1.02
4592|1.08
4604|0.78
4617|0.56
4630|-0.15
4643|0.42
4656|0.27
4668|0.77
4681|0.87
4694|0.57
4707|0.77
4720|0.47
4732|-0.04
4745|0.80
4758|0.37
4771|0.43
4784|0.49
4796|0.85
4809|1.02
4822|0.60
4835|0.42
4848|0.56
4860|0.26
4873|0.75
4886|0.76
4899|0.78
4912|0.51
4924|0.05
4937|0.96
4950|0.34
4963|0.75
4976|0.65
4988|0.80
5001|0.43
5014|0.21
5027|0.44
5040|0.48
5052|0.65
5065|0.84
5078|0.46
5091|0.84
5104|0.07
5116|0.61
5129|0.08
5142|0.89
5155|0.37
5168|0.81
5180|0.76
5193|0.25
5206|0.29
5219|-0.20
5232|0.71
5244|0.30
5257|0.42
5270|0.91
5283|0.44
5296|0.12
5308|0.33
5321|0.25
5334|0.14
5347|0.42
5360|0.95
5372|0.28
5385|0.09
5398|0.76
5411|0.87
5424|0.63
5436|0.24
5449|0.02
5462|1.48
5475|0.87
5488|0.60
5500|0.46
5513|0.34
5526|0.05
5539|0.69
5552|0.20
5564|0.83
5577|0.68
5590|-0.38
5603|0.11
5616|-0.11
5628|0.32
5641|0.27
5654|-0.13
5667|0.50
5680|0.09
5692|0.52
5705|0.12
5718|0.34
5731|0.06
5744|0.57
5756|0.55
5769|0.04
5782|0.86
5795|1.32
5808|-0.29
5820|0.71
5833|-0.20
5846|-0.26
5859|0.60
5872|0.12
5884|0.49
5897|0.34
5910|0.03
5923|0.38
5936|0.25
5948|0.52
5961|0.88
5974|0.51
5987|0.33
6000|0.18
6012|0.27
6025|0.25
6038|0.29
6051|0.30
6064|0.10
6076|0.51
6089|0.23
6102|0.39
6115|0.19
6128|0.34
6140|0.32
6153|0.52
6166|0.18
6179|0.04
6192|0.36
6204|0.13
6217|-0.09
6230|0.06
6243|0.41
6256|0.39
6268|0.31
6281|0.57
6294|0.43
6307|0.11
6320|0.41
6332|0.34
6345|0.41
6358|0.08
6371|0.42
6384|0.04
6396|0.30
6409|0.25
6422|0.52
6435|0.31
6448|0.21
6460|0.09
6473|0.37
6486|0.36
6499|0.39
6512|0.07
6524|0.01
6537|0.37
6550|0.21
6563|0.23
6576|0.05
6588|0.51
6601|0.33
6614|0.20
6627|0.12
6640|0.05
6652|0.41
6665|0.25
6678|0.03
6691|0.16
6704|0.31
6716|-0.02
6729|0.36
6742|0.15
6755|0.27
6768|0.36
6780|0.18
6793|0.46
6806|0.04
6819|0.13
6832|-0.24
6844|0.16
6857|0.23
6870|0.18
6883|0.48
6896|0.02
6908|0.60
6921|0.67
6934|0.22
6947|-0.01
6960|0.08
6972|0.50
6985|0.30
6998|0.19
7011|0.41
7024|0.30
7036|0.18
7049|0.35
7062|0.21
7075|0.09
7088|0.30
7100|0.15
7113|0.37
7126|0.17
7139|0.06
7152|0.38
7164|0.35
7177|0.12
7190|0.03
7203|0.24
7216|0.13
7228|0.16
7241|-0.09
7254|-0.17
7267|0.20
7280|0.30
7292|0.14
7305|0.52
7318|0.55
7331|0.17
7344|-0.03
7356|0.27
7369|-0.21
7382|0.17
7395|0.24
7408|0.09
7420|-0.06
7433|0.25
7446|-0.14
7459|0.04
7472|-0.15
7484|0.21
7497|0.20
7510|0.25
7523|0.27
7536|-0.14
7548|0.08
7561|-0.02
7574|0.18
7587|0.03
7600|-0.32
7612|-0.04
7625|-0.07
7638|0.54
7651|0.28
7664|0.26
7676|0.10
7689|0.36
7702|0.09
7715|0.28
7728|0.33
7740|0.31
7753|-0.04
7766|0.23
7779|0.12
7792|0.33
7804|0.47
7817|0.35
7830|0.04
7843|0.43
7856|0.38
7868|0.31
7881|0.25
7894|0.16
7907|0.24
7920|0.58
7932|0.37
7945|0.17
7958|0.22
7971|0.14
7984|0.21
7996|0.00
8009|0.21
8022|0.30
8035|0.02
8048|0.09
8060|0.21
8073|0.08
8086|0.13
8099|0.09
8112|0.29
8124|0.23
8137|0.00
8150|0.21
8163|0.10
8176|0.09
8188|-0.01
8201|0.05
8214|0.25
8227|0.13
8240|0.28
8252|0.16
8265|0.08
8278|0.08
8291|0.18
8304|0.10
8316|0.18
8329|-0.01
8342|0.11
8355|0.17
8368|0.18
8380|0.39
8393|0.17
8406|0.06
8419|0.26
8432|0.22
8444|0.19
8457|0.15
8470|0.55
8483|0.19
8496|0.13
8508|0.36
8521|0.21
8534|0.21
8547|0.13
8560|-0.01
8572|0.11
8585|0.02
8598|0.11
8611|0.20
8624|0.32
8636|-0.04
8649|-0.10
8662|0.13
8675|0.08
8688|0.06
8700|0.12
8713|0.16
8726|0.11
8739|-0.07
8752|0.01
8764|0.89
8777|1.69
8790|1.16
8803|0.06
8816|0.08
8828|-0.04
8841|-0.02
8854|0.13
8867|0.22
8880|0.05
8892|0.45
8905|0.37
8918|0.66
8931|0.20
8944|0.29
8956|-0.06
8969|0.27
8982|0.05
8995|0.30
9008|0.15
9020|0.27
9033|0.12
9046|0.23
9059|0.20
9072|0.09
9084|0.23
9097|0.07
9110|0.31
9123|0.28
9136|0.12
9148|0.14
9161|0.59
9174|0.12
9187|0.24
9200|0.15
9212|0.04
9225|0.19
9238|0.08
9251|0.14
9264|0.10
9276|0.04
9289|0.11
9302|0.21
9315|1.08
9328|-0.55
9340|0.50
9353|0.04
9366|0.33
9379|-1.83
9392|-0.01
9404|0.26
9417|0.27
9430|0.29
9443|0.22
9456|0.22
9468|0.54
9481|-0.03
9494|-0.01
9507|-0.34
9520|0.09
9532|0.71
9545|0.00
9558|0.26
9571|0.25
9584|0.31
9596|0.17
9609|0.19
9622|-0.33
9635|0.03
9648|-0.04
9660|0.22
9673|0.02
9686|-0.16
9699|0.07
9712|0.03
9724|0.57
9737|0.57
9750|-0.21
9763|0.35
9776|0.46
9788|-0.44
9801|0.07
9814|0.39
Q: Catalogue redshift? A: 1.36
